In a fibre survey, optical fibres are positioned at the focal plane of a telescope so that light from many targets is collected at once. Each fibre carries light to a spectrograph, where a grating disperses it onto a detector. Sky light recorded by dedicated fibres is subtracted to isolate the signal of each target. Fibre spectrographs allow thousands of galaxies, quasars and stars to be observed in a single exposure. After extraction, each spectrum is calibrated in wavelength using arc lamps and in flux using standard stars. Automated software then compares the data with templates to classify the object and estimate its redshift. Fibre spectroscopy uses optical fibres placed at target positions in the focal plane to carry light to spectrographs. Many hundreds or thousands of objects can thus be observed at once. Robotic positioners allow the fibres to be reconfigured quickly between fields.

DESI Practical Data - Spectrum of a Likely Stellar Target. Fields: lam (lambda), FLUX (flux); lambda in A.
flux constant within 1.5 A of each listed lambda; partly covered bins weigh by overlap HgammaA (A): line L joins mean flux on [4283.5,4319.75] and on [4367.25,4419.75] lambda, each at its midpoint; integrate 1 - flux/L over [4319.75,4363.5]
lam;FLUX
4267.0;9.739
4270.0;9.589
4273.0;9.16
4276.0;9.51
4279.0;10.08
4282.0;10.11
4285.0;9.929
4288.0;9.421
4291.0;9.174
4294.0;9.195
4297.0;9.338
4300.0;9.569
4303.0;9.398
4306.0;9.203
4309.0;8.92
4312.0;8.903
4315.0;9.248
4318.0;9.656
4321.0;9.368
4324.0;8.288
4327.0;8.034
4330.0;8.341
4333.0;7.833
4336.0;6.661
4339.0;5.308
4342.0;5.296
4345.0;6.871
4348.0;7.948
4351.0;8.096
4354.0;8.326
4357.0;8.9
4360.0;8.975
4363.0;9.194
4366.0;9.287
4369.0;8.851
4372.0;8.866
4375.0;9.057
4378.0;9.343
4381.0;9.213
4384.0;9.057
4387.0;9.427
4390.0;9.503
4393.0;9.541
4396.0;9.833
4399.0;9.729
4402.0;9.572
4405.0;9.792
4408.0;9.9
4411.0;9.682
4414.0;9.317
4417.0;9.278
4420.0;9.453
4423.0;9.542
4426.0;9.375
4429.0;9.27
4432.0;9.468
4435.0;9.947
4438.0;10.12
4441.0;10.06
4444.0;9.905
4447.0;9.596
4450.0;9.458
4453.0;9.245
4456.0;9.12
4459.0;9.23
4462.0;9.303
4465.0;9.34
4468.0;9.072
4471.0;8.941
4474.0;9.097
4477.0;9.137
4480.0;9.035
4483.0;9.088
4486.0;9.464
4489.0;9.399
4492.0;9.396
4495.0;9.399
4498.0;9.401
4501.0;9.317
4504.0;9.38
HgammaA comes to 7.4 A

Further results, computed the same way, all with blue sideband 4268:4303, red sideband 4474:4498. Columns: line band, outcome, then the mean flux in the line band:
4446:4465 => 0.0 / 9.32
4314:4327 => 0.7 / 9.01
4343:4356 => 2.3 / 7.76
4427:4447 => -0.9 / 9.77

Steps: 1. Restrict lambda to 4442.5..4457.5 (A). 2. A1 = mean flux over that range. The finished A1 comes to 9.46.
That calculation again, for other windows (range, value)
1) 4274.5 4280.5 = 9.79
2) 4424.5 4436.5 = 9.51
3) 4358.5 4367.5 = 9.15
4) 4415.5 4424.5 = 9.42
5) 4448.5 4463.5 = 9.27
